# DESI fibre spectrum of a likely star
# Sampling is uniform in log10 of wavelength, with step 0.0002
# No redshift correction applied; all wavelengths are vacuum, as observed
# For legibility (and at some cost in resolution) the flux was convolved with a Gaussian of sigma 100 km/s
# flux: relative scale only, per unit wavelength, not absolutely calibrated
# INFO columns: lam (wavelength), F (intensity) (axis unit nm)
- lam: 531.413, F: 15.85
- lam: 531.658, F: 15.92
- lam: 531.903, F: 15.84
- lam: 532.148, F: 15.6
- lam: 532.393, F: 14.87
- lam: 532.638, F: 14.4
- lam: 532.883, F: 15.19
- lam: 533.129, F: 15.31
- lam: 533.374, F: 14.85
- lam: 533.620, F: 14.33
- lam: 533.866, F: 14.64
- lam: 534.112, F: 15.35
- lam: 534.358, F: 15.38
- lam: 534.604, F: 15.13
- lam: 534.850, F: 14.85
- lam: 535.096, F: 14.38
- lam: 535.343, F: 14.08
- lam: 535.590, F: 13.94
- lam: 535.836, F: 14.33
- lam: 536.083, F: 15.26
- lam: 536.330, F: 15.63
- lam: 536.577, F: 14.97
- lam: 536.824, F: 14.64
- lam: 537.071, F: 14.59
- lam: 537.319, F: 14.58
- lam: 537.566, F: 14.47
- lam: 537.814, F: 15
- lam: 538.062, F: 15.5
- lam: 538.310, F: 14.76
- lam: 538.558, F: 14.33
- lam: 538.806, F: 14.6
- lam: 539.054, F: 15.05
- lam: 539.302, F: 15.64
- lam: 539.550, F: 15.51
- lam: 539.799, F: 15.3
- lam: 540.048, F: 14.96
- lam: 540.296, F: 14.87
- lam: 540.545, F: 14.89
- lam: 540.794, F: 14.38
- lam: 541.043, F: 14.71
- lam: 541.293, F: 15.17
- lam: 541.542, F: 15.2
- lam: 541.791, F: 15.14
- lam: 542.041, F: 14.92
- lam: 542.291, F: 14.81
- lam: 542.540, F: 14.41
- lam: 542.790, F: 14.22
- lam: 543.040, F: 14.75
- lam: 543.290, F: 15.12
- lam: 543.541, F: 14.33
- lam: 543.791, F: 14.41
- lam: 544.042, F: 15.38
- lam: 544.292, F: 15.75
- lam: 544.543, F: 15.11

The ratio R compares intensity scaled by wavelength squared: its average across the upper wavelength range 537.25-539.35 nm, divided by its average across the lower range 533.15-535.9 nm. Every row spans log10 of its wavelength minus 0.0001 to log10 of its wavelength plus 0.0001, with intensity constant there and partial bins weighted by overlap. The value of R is 1.03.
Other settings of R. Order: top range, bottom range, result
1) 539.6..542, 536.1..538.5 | 1.02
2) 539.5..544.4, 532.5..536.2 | 1.04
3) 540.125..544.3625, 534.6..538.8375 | 1.03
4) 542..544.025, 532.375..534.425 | 1.02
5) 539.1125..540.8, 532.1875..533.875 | 1.05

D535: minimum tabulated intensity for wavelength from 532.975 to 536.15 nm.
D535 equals 13.94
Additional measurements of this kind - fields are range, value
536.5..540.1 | 14.33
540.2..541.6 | 14.38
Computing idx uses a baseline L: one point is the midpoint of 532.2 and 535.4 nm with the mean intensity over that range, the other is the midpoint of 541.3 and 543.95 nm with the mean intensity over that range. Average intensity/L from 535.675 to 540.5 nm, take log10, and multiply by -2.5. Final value -0.009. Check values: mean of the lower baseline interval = 14.9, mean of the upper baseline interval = 14.8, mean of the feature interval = 14.9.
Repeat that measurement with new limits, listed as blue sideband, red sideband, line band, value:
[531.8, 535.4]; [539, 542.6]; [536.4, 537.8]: 0.02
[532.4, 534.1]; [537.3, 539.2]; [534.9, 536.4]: 0.02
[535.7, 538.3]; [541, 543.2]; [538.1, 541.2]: -0.01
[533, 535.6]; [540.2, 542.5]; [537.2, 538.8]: 0.01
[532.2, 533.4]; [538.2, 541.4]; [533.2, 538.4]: 0.01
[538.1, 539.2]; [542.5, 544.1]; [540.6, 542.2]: -0.02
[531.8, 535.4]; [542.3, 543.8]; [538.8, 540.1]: -0.04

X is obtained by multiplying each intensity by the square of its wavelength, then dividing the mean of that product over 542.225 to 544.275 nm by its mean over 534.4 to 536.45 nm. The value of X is 1.03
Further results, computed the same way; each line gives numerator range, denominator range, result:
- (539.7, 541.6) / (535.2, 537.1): 1.03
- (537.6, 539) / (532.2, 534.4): 1.01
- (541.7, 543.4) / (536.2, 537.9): 1.02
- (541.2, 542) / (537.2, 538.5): 1.04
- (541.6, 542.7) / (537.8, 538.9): 1.01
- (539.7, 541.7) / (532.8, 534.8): 1.02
